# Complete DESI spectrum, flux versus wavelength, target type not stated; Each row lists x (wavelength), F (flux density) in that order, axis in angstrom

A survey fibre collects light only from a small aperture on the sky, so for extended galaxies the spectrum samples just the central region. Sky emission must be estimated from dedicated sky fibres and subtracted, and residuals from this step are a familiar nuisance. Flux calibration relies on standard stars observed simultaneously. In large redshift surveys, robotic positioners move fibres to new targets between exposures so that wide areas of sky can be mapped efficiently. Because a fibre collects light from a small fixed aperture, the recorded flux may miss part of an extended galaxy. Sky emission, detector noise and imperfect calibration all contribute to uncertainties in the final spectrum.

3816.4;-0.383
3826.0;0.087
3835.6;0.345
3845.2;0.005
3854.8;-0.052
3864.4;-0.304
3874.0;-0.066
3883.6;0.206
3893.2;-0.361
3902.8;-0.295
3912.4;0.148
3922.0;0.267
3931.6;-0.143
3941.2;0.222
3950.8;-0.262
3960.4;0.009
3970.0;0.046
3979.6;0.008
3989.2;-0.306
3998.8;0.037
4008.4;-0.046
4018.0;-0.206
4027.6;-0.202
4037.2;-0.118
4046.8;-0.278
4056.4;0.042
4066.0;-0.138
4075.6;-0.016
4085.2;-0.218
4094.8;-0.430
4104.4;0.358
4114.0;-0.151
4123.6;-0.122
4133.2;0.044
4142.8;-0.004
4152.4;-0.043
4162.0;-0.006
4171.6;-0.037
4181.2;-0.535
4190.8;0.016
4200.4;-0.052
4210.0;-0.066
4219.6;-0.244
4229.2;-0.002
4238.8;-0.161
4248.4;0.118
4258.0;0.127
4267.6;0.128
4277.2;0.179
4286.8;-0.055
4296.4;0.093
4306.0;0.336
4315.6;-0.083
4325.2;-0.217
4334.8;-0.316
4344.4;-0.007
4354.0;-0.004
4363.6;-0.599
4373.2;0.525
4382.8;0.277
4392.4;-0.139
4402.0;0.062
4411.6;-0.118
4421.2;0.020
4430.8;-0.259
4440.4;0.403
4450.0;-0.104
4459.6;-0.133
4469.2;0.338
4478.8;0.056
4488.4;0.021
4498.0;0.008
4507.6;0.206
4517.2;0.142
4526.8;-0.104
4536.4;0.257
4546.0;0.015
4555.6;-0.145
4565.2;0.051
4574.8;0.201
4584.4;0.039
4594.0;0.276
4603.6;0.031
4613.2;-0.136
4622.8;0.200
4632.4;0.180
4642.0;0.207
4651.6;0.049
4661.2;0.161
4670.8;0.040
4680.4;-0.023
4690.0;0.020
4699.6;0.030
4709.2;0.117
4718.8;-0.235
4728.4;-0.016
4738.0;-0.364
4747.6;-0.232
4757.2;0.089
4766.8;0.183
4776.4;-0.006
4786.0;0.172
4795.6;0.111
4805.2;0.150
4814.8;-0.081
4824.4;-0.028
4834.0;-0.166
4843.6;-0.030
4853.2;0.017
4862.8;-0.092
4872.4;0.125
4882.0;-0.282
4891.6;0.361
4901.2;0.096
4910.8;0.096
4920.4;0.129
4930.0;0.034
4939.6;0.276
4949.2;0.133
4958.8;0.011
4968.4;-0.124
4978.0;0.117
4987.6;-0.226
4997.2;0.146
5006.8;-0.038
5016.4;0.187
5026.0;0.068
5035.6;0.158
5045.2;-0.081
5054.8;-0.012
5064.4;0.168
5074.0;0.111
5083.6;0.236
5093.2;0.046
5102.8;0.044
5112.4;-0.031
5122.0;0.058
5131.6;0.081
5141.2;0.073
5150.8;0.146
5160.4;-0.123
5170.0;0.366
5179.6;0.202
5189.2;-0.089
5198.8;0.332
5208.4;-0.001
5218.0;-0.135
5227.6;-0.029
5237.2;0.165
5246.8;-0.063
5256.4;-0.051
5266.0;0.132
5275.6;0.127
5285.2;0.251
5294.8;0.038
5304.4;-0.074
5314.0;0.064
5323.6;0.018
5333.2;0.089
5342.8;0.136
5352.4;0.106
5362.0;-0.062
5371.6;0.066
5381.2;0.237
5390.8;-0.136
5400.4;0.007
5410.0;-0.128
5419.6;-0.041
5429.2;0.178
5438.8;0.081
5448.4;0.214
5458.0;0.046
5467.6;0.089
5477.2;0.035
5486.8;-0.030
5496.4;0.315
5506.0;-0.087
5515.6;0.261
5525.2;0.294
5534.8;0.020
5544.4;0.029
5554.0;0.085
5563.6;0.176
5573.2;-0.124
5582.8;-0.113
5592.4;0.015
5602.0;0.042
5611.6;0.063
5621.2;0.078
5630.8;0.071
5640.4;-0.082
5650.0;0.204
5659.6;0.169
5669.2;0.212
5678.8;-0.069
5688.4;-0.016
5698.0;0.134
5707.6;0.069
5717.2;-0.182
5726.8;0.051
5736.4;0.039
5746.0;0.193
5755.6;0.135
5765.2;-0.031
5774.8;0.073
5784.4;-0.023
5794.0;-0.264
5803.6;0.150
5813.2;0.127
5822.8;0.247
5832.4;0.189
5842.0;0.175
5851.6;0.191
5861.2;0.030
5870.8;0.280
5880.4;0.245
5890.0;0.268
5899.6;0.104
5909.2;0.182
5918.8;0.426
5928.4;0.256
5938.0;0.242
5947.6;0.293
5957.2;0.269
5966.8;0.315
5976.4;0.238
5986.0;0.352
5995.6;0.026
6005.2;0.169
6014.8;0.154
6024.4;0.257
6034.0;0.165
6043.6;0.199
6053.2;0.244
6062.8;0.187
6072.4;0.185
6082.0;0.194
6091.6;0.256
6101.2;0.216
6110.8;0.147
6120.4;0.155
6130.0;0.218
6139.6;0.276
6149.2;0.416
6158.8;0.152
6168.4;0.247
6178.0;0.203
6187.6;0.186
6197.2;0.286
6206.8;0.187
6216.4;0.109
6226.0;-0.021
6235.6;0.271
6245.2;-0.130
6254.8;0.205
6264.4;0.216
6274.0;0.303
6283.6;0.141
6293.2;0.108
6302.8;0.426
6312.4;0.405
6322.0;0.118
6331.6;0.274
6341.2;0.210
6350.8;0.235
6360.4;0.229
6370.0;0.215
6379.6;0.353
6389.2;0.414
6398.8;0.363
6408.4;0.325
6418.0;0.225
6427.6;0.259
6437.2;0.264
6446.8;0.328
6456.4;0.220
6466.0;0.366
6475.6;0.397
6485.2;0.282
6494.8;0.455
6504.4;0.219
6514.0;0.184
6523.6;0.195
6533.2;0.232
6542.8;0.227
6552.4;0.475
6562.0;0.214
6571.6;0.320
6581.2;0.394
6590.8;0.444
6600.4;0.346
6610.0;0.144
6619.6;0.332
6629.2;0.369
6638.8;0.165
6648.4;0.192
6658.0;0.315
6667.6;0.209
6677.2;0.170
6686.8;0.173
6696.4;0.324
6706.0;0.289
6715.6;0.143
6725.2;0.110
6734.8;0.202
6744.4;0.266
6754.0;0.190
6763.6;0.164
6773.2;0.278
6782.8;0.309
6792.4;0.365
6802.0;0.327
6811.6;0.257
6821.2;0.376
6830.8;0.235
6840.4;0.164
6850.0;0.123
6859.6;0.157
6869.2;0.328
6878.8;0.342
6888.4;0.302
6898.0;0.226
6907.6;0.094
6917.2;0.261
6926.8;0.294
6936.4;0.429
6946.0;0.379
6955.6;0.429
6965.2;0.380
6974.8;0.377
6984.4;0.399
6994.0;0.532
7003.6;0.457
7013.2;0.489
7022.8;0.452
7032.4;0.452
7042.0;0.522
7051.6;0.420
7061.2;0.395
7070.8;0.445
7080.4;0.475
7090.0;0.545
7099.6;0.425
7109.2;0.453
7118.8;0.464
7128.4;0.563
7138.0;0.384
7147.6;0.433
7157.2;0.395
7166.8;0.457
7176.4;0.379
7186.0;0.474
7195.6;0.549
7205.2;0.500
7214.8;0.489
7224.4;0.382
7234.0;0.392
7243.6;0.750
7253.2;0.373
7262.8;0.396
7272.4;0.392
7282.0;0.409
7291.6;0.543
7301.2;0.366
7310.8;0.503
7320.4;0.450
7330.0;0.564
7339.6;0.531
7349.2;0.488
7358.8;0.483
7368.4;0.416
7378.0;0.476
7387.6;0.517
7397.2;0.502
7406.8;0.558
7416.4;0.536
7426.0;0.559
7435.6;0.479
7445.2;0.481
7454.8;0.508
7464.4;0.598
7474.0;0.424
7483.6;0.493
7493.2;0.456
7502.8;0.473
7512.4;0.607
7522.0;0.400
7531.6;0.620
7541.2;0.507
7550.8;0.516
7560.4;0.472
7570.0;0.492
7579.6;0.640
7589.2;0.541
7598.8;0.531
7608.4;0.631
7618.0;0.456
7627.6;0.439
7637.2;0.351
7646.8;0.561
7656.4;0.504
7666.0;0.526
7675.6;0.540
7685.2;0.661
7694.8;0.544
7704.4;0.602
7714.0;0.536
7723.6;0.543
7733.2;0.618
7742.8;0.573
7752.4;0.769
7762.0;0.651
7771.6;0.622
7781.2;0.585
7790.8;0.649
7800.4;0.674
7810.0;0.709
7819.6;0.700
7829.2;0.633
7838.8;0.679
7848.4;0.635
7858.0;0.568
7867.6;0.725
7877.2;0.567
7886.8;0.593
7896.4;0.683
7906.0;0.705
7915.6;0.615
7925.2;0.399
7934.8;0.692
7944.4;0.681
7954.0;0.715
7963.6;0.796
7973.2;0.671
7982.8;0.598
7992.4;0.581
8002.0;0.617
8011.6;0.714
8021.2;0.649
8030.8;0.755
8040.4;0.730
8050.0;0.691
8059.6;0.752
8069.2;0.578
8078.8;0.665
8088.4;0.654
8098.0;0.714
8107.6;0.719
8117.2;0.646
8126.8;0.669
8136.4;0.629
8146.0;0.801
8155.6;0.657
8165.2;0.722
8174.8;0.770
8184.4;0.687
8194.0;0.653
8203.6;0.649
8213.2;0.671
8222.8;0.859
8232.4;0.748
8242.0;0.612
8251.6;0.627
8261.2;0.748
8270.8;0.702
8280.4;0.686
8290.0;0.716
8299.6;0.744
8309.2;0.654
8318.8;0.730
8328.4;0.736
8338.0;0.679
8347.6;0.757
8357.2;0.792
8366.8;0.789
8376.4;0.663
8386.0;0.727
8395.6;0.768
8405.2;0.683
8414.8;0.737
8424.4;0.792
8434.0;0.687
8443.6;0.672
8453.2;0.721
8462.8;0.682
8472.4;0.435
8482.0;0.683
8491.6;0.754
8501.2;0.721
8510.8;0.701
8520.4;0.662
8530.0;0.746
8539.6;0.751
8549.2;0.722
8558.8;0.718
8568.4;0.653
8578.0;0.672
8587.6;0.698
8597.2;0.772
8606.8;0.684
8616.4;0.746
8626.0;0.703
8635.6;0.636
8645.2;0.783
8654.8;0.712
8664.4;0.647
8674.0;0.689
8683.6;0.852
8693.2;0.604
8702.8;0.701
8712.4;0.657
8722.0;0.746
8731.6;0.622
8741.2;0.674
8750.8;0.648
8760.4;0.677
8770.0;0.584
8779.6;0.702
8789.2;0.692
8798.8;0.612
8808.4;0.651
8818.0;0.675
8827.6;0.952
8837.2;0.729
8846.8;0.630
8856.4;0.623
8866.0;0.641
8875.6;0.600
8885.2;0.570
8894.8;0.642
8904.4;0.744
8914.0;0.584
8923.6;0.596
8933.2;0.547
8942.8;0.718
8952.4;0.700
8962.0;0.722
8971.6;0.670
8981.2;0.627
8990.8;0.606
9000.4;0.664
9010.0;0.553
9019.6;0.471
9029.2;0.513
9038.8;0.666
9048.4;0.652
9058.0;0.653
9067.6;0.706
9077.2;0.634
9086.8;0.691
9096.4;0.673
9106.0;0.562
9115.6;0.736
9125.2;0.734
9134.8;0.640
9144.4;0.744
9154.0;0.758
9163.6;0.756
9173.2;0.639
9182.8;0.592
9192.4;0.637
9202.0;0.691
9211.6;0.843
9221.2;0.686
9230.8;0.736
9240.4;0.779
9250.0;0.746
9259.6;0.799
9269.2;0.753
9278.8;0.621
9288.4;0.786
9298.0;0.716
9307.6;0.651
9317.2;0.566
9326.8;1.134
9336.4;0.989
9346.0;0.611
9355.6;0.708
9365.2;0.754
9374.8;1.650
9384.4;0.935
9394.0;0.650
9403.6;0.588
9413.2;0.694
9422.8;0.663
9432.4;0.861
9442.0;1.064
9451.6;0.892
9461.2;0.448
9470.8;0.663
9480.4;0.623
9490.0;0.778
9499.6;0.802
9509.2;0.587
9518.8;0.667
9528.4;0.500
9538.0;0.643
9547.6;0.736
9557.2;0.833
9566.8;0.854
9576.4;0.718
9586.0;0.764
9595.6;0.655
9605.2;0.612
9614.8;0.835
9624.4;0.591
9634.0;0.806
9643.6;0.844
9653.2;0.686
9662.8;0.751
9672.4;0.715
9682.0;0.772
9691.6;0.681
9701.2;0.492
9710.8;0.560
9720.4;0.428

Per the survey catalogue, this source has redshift 0.74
